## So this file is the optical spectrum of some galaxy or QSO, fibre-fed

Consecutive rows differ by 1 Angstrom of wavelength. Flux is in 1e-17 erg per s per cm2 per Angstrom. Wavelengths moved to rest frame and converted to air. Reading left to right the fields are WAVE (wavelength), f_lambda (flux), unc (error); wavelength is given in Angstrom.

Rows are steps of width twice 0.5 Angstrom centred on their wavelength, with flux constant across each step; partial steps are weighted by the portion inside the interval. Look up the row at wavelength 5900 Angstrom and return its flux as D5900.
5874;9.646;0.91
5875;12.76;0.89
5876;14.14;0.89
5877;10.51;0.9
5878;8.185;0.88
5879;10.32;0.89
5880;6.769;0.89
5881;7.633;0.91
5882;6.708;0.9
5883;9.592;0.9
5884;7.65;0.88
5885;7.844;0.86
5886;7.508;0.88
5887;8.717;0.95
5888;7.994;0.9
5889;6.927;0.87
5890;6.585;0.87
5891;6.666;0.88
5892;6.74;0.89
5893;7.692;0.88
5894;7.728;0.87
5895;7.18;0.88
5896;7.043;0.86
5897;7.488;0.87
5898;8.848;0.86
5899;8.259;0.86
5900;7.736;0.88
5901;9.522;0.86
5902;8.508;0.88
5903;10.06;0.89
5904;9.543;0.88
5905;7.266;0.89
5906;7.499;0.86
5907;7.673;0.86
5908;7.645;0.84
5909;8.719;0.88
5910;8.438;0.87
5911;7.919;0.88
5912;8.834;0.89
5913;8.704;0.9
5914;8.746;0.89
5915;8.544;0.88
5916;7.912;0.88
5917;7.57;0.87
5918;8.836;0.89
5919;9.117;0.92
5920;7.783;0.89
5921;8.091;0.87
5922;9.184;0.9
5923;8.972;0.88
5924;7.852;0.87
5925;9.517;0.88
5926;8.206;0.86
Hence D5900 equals 7.736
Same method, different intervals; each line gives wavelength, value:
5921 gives 8.091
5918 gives 8.836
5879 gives 10.32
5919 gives 9.117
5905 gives 7.266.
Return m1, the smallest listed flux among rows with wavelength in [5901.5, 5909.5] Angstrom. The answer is 7.266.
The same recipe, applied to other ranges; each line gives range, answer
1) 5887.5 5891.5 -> 6.585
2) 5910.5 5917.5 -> 7.57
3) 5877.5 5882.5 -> 6.708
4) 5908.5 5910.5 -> 8.438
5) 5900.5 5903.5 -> 8.508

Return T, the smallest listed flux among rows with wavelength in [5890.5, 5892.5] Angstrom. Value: 6.666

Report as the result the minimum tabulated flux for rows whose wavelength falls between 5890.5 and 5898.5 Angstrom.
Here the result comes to 6.666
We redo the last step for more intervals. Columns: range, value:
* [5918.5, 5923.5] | 7.783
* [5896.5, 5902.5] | 7.488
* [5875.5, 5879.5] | 8.185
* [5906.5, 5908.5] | 7.645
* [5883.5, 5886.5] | 7.508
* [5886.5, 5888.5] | 7.994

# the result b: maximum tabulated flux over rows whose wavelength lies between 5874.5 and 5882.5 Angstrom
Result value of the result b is 14.14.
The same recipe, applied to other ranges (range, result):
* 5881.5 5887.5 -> 9.592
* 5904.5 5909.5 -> 8.719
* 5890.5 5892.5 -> 6.74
